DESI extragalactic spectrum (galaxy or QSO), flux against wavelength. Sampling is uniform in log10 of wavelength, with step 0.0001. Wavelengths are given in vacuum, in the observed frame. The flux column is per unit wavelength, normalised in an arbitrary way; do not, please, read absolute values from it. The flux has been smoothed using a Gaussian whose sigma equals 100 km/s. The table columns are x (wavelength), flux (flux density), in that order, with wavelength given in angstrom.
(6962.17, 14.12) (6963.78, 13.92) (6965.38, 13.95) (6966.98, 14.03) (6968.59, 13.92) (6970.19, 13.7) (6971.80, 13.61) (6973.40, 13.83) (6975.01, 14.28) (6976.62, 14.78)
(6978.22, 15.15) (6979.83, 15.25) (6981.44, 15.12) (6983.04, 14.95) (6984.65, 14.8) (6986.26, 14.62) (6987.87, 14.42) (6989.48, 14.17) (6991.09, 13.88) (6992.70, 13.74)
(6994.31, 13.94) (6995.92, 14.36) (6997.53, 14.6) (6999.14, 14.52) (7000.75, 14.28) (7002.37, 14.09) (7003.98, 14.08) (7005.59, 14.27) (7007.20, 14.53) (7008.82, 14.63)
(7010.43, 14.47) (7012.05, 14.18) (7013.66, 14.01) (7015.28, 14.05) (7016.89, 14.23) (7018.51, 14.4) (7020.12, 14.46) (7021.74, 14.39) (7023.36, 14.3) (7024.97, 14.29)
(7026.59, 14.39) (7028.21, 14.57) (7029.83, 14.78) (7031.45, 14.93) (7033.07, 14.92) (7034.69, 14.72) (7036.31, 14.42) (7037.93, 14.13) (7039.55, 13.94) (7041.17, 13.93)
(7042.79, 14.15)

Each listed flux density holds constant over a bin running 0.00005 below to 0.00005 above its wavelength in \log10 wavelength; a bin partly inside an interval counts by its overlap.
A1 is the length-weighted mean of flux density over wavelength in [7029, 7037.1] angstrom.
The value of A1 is 14.7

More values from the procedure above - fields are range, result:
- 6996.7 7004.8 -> 14.3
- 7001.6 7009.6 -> 14.3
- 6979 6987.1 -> 14.9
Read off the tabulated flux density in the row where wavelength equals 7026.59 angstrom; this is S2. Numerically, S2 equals 14.39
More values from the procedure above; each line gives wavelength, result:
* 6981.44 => 15.12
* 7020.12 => 14.46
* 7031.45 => 14.93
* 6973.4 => 13.83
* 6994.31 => 13.94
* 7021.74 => 14.39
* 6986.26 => 14.62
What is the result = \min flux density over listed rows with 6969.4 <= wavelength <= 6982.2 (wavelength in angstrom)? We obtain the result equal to 13.61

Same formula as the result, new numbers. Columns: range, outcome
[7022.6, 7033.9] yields 14.29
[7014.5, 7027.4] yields 14.05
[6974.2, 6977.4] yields 14.28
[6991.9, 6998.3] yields 13.74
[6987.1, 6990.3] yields 14.17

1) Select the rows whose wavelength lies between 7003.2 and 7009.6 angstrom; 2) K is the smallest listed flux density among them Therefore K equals 14.08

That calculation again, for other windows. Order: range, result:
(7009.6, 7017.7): 14.01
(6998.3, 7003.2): 14.09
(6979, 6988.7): 14.42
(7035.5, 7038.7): 14.13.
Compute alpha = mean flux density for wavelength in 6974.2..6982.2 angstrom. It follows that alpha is 14.9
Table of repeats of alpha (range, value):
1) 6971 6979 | 14.3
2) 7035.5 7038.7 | 14.3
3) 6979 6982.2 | 15.2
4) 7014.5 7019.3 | 14.2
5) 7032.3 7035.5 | 14.8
